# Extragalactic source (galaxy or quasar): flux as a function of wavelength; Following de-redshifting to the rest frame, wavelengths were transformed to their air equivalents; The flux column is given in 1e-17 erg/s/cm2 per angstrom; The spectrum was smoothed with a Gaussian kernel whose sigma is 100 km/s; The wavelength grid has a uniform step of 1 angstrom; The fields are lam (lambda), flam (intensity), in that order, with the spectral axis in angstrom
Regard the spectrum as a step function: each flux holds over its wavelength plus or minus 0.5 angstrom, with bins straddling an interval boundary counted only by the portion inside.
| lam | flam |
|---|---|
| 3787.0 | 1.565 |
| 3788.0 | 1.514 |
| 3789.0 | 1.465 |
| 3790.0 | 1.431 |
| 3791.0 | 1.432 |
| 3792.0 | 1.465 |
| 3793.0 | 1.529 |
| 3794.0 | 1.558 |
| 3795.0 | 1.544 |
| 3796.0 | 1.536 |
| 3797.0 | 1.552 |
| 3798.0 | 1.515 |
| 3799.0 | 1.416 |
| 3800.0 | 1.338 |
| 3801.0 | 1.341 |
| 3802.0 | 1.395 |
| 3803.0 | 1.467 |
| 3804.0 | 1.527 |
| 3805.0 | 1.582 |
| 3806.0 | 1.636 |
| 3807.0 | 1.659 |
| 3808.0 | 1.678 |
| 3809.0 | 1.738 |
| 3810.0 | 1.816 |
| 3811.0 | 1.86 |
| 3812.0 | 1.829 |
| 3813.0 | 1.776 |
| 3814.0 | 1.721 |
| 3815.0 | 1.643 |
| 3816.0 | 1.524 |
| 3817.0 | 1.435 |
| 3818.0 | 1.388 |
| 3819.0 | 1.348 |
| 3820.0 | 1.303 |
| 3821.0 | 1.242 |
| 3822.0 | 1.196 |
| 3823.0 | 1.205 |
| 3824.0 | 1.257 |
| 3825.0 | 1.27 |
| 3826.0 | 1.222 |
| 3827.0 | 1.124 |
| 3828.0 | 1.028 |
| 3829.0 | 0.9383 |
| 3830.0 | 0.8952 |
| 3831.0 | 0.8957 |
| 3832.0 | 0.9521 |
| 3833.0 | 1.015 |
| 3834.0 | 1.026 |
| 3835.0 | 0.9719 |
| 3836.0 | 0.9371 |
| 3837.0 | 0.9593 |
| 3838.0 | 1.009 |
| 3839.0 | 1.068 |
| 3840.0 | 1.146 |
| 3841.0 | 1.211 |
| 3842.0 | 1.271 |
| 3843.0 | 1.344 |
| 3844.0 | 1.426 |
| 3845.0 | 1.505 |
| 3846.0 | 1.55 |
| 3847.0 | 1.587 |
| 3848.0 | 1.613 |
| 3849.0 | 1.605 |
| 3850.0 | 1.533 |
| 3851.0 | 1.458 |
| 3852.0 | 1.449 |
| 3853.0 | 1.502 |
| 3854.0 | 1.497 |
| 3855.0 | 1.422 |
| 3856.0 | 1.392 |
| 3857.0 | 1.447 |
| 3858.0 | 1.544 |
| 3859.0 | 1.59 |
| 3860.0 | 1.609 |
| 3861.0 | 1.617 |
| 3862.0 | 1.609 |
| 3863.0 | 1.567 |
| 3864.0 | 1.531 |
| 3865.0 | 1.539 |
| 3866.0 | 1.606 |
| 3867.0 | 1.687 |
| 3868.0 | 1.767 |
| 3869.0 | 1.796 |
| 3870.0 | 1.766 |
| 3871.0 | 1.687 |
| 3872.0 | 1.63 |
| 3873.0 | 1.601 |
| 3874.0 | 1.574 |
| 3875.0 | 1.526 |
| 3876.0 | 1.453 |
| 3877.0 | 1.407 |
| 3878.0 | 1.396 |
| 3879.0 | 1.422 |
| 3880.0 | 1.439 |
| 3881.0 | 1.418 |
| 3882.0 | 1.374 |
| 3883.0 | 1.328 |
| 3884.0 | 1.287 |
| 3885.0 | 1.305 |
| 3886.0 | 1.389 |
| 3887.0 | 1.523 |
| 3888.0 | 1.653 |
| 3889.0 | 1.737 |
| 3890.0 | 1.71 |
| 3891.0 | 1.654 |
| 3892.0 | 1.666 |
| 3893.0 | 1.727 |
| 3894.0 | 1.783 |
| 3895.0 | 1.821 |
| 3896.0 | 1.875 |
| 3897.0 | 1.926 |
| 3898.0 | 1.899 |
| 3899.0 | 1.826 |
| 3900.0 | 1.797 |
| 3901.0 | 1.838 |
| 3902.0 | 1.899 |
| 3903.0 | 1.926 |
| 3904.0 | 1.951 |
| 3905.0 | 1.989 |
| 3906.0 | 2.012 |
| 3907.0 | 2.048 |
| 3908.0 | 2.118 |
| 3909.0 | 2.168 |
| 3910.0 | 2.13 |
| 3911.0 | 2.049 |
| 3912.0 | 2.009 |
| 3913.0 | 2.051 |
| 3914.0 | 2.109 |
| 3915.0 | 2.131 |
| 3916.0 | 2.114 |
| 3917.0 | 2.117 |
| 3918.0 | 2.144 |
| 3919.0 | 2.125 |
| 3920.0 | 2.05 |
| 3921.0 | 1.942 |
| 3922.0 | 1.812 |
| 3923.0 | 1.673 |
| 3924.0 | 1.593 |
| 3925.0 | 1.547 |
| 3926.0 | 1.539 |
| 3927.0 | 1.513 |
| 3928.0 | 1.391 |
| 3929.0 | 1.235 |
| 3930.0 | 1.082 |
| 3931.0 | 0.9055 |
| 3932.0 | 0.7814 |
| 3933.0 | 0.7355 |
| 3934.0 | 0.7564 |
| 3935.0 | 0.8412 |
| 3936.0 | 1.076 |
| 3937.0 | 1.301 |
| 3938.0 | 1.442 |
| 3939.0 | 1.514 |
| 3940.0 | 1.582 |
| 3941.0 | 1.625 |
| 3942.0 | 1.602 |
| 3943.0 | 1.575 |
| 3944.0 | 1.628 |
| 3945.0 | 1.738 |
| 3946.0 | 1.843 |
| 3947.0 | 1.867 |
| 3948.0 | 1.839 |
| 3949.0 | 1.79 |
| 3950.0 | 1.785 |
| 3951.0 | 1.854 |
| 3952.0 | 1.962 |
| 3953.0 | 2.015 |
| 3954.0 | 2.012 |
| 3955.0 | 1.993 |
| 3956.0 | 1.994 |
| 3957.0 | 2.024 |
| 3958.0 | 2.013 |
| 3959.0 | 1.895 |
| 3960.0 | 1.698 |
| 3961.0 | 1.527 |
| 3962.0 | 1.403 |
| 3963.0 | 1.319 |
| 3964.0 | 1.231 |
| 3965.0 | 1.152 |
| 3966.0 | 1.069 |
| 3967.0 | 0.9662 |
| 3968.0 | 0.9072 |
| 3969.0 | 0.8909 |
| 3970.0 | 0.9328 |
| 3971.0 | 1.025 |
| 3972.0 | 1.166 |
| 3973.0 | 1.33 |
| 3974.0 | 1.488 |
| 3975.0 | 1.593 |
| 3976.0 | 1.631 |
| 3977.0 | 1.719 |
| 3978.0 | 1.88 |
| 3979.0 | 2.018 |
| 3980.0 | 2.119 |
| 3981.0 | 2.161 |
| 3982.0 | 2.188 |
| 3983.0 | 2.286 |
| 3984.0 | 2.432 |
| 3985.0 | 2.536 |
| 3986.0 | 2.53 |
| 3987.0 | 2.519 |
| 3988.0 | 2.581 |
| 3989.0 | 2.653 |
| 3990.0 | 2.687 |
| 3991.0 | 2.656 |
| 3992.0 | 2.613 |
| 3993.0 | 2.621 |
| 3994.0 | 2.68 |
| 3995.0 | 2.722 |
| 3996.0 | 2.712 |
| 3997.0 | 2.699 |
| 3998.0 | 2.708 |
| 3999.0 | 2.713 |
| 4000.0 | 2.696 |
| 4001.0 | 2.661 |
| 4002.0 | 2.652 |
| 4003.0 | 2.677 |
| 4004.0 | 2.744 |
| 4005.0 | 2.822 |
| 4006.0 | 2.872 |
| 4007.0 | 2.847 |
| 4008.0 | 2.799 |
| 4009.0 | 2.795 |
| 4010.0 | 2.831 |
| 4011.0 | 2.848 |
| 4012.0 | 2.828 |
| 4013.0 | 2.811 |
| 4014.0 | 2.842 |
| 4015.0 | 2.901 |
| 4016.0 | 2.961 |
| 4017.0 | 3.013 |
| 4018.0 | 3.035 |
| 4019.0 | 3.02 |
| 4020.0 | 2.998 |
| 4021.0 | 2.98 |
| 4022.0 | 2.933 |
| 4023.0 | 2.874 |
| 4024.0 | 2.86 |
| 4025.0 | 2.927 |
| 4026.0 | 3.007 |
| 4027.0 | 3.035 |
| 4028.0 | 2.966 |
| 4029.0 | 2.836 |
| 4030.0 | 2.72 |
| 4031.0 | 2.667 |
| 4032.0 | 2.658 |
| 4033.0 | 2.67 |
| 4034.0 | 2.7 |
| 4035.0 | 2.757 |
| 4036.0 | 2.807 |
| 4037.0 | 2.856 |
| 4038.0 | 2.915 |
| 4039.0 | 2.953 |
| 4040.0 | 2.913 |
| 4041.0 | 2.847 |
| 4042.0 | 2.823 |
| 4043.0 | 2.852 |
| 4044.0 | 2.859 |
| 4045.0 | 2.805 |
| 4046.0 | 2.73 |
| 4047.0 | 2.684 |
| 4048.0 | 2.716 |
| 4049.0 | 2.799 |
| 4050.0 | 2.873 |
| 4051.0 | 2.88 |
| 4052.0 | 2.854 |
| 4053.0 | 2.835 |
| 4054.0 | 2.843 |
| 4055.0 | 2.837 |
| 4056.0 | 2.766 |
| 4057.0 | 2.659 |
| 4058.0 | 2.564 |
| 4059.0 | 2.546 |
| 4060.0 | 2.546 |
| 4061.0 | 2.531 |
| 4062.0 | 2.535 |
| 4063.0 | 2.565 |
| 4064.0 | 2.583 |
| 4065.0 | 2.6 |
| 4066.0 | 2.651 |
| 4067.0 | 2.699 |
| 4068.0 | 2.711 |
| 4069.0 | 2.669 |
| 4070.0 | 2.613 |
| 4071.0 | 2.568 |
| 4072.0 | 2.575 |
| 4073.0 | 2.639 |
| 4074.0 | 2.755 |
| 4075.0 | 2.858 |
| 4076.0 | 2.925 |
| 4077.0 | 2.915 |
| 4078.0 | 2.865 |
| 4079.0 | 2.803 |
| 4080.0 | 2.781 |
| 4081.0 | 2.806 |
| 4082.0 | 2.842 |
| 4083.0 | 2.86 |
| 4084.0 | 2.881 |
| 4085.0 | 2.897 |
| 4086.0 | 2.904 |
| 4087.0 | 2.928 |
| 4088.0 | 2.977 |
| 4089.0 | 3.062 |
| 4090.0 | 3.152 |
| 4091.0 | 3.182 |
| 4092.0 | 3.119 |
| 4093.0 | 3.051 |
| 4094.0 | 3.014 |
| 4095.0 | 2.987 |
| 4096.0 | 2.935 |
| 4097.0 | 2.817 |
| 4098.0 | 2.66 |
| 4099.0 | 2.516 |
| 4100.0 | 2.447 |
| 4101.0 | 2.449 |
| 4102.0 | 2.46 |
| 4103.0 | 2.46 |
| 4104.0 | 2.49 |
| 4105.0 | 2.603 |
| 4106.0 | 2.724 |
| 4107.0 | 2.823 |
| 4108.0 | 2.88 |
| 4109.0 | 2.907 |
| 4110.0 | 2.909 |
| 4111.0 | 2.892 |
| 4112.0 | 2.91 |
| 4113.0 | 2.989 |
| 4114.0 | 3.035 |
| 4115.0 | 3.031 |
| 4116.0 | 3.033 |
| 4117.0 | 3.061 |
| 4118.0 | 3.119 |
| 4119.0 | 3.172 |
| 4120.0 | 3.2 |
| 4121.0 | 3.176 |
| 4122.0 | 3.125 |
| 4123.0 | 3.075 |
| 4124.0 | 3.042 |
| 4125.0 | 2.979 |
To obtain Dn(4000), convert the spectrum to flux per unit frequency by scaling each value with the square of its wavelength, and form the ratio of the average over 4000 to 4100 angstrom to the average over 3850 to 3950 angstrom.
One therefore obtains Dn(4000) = 1.9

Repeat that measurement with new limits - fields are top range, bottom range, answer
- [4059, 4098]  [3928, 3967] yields 1.98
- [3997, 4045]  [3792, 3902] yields 2.10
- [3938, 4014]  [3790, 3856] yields 1.62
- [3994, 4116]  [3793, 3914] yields 2.02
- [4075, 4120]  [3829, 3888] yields 2.30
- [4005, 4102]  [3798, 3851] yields 2.33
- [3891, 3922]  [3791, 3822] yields 1.35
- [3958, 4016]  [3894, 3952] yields 1.32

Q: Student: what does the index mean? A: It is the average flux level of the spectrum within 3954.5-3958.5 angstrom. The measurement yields 2.01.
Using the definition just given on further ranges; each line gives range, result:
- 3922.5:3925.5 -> 1.6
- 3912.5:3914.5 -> 2.08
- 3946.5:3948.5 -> 1.85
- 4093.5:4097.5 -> 2.94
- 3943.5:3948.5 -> 1.78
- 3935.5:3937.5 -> 1.19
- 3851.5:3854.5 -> 1.48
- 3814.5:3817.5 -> 1.53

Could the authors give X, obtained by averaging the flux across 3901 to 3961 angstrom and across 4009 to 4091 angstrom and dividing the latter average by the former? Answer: 1.62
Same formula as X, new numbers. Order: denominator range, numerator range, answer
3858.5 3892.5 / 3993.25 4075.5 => 1.79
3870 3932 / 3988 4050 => 1.64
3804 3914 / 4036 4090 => 1.81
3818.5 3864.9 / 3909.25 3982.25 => 1.24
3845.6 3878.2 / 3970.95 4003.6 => 1.47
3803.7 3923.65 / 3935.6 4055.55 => 1.47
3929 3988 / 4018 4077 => 1.73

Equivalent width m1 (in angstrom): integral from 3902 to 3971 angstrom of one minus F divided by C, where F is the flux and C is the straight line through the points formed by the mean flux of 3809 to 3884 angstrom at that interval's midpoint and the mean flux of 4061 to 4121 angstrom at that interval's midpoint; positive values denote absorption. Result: 9.8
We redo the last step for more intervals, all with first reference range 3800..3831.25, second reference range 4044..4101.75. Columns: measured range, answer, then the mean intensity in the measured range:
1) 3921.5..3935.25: 5.2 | 1.25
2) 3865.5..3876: 0.3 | 1.65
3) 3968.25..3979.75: 4.2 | 1.43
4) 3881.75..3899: 1.7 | 1.64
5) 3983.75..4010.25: -3.4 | 2.68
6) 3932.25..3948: 5.1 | 1.41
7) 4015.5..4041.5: -3.5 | 2.88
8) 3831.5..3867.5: 5.0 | 1.38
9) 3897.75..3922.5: -1.2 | 2.01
